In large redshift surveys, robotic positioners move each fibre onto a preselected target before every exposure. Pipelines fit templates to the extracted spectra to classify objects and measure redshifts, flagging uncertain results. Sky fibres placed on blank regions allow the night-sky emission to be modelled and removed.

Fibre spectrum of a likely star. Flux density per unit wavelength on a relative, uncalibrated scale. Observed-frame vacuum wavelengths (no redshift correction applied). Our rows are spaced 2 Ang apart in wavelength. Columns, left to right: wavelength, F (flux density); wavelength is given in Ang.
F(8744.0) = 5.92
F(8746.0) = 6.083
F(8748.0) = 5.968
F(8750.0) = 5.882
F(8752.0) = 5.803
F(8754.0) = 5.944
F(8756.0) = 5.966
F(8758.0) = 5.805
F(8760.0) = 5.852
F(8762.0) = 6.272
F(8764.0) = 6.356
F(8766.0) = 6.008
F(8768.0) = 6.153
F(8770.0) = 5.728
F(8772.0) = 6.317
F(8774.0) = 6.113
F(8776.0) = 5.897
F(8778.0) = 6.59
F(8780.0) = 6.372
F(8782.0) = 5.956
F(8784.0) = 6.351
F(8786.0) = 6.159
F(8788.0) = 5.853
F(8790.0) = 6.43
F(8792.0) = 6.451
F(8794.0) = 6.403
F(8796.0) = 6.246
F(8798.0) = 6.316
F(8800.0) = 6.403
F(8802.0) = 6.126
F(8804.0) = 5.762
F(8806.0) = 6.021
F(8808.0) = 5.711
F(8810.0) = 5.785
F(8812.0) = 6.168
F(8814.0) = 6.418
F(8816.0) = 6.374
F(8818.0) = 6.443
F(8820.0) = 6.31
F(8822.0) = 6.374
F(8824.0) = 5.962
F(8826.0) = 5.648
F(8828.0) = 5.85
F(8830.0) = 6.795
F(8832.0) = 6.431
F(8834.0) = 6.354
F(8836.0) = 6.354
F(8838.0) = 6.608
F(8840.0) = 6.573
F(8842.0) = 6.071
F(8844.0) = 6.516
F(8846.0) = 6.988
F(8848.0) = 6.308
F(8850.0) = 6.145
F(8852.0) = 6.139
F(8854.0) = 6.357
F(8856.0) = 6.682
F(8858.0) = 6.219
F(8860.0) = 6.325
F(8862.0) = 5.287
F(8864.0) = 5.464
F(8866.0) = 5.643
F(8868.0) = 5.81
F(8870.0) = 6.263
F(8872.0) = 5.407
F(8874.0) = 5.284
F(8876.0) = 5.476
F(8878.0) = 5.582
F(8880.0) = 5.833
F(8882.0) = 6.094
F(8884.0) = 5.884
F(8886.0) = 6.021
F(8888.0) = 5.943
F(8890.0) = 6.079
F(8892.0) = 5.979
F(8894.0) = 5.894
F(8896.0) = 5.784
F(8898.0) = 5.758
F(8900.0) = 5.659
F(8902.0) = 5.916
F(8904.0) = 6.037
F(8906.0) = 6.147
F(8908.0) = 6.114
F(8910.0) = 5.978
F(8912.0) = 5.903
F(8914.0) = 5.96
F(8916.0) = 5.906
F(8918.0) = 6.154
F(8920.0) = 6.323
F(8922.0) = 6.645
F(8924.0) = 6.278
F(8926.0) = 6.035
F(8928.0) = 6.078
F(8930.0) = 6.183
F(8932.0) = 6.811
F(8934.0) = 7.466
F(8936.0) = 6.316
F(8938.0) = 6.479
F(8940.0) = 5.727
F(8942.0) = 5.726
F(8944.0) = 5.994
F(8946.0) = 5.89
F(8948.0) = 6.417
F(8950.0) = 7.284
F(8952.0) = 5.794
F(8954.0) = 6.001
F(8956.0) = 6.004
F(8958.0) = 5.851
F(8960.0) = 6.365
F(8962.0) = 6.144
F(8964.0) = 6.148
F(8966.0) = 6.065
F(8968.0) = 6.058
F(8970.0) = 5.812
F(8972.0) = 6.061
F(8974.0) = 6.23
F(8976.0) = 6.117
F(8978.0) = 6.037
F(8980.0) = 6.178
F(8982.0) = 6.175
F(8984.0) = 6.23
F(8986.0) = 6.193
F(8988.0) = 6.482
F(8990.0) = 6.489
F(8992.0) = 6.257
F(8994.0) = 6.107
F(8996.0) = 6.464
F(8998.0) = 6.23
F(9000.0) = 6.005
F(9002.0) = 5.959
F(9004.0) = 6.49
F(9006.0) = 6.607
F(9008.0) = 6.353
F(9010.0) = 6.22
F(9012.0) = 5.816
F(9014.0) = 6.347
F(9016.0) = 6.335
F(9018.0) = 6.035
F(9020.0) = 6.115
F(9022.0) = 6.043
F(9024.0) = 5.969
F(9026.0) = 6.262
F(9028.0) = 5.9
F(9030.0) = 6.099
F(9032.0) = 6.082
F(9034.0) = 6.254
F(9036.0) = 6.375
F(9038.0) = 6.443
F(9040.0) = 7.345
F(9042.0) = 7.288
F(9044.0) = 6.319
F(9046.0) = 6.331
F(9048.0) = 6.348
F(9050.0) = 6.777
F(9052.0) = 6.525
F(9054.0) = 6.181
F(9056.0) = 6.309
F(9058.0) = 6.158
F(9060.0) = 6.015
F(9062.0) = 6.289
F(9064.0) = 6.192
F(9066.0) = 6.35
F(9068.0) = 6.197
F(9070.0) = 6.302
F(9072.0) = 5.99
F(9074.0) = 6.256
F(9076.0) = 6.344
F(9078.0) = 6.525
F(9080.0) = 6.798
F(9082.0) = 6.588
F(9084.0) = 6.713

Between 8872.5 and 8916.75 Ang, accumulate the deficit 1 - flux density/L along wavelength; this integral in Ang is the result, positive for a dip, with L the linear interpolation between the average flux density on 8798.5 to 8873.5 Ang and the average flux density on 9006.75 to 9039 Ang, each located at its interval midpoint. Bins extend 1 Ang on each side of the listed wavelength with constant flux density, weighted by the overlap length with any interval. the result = 2.1 Ang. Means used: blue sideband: 6.16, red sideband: 6.17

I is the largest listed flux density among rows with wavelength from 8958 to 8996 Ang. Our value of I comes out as 6.489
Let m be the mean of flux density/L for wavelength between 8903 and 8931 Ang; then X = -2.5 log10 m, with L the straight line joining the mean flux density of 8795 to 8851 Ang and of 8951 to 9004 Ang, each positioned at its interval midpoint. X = 0.01 mag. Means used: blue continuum 6.25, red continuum 6.14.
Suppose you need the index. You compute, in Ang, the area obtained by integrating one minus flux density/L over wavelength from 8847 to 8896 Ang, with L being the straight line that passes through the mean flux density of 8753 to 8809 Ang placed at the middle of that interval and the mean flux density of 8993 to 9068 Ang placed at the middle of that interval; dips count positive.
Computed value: 2.1 Ang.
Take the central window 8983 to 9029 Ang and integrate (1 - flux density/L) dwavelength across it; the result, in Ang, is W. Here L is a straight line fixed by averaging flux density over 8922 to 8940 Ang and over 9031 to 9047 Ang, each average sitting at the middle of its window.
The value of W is 2.13 Ang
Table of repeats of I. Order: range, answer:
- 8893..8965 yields 7.466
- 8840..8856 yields 6.988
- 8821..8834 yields 6.795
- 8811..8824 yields 6.443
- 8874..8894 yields 6.094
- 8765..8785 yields 6.59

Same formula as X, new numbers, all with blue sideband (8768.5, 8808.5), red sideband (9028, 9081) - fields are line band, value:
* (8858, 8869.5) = 0.08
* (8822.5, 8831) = 0.02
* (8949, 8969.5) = 0.02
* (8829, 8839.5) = -0.05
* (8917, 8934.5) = -0.02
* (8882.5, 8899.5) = 0.06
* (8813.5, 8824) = -0.03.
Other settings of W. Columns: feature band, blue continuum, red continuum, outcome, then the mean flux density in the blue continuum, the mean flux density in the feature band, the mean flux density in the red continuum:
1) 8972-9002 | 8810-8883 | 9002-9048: 0.3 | 6.12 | 6.21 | 6.31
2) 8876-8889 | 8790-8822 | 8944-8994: 0.7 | 6.21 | 5.86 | 6.17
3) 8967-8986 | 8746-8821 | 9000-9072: 0.5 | 6.13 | 6.1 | 6.3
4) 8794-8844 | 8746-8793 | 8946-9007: -0.8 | 6.1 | 6.22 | 6.2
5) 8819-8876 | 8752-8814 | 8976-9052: 0.3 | 6.12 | 6.14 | 6.3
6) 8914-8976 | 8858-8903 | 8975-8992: -1.3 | 5.8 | 6.2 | 6.24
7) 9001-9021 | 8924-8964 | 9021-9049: 0.3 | 6.24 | 6.23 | 6.36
